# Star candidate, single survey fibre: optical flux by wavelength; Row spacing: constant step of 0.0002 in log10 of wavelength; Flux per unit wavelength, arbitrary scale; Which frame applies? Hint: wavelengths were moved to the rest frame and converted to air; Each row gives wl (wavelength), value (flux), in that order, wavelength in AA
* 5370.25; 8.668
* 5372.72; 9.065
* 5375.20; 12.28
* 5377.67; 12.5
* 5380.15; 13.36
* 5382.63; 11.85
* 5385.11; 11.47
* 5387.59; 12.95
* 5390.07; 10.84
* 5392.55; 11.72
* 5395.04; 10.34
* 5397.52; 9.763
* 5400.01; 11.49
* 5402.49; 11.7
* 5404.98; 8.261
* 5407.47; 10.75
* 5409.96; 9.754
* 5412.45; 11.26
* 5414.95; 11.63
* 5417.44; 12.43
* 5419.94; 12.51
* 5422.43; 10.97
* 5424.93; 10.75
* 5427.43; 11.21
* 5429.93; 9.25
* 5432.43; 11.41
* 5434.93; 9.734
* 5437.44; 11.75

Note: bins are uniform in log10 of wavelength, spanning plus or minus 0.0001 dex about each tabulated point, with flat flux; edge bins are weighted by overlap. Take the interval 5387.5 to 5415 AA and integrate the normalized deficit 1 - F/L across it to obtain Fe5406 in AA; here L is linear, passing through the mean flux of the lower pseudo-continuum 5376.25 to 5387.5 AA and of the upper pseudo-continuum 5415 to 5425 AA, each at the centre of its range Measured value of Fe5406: 3.0 AA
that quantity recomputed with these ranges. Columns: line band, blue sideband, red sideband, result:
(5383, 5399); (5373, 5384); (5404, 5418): 0.5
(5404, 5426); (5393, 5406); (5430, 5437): -1.1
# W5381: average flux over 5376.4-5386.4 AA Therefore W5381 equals 12.3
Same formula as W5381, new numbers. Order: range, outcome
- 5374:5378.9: 12.4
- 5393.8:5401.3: 10.6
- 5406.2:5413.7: 10.6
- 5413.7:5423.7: 11.9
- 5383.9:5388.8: 12.2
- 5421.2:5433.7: 10.7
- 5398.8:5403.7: 11.6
